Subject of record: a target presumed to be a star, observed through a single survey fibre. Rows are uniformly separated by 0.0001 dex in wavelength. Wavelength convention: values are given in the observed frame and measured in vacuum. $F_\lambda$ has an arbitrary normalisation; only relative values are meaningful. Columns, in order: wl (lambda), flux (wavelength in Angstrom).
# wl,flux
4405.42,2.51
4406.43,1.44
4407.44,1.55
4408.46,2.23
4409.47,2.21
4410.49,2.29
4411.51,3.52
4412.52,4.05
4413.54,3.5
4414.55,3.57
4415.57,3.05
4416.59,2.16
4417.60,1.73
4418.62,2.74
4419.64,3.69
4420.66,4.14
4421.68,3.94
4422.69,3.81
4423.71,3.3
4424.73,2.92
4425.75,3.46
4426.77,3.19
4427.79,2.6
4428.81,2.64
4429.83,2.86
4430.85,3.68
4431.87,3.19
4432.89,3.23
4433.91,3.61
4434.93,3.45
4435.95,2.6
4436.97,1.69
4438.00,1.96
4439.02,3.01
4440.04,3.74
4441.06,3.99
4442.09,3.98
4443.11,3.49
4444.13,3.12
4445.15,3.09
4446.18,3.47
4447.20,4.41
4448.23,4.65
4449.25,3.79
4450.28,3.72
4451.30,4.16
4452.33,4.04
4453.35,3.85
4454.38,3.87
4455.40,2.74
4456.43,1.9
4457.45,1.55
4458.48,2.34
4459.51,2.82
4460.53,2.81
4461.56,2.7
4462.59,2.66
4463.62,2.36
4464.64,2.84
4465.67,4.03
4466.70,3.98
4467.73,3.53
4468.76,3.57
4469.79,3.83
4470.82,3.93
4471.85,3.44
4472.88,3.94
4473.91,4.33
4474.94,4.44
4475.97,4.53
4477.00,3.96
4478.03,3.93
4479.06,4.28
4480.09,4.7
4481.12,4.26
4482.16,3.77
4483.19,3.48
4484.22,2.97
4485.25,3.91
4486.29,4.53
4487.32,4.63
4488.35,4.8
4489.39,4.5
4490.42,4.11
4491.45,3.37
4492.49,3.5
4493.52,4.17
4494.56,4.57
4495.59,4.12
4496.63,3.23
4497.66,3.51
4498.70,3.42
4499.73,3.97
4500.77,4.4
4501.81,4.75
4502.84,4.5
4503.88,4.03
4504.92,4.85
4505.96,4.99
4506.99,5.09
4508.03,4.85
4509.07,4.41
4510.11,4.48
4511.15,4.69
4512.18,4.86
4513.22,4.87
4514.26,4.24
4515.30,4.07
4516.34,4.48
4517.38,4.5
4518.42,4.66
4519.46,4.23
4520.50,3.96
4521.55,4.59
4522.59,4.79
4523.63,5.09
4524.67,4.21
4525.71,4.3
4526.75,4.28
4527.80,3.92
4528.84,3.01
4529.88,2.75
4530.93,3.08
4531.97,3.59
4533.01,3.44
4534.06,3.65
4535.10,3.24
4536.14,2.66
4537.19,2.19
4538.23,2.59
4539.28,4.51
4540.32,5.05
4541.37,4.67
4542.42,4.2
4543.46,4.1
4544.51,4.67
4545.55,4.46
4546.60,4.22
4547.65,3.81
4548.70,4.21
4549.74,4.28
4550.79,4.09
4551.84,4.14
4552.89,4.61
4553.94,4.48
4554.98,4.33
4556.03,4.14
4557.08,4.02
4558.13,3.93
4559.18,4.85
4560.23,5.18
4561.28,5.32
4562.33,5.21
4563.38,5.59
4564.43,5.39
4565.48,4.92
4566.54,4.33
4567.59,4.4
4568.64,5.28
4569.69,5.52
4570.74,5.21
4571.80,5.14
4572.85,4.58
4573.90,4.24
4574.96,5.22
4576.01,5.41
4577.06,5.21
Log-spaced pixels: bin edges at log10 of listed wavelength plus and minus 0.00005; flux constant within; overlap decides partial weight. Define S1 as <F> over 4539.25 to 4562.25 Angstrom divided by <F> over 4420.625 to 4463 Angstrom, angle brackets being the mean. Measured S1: 1.37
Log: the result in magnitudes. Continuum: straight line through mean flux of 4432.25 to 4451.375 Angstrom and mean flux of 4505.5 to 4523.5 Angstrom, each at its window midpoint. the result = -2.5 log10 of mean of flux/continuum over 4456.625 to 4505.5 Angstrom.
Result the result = 0.08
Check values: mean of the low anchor 3.41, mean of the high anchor 4.58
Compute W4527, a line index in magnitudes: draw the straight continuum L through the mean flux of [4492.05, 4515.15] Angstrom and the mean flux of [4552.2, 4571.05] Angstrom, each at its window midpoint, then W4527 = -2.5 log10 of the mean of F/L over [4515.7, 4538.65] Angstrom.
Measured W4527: 0.19 mag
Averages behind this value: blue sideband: 4.34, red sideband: 4.81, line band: 3.79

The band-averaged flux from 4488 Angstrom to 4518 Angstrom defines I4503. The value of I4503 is 4.32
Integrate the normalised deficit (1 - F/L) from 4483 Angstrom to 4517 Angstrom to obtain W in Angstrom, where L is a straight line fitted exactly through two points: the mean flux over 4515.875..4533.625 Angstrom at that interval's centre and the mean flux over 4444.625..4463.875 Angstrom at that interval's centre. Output -4.56 Angstrom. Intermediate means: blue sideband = 3.22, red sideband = 4.05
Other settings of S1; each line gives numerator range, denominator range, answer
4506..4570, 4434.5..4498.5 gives 1.20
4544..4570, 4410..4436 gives 1.44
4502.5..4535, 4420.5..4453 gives 1.25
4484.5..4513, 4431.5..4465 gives 1.35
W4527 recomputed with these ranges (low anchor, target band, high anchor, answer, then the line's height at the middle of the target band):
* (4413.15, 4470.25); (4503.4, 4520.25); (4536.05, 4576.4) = -0.14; 4.01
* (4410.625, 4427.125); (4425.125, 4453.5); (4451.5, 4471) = -0.06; 3.2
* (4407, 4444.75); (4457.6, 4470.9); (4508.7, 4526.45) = 0.18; 3.67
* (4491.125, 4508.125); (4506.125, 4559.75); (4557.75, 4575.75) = 0.10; 4.58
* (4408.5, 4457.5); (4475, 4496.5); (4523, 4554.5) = -0.15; 3.58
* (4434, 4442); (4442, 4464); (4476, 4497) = 0.02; 3.33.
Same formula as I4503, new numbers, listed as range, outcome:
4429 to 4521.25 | 3.79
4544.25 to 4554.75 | 4.29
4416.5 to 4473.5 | 3.26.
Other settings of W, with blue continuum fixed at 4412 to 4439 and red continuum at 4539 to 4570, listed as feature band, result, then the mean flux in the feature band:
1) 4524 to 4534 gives 1.5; 3.64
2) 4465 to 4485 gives -1.4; 3.93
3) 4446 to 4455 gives -1.6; 4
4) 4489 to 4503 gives -0.3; 3.99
